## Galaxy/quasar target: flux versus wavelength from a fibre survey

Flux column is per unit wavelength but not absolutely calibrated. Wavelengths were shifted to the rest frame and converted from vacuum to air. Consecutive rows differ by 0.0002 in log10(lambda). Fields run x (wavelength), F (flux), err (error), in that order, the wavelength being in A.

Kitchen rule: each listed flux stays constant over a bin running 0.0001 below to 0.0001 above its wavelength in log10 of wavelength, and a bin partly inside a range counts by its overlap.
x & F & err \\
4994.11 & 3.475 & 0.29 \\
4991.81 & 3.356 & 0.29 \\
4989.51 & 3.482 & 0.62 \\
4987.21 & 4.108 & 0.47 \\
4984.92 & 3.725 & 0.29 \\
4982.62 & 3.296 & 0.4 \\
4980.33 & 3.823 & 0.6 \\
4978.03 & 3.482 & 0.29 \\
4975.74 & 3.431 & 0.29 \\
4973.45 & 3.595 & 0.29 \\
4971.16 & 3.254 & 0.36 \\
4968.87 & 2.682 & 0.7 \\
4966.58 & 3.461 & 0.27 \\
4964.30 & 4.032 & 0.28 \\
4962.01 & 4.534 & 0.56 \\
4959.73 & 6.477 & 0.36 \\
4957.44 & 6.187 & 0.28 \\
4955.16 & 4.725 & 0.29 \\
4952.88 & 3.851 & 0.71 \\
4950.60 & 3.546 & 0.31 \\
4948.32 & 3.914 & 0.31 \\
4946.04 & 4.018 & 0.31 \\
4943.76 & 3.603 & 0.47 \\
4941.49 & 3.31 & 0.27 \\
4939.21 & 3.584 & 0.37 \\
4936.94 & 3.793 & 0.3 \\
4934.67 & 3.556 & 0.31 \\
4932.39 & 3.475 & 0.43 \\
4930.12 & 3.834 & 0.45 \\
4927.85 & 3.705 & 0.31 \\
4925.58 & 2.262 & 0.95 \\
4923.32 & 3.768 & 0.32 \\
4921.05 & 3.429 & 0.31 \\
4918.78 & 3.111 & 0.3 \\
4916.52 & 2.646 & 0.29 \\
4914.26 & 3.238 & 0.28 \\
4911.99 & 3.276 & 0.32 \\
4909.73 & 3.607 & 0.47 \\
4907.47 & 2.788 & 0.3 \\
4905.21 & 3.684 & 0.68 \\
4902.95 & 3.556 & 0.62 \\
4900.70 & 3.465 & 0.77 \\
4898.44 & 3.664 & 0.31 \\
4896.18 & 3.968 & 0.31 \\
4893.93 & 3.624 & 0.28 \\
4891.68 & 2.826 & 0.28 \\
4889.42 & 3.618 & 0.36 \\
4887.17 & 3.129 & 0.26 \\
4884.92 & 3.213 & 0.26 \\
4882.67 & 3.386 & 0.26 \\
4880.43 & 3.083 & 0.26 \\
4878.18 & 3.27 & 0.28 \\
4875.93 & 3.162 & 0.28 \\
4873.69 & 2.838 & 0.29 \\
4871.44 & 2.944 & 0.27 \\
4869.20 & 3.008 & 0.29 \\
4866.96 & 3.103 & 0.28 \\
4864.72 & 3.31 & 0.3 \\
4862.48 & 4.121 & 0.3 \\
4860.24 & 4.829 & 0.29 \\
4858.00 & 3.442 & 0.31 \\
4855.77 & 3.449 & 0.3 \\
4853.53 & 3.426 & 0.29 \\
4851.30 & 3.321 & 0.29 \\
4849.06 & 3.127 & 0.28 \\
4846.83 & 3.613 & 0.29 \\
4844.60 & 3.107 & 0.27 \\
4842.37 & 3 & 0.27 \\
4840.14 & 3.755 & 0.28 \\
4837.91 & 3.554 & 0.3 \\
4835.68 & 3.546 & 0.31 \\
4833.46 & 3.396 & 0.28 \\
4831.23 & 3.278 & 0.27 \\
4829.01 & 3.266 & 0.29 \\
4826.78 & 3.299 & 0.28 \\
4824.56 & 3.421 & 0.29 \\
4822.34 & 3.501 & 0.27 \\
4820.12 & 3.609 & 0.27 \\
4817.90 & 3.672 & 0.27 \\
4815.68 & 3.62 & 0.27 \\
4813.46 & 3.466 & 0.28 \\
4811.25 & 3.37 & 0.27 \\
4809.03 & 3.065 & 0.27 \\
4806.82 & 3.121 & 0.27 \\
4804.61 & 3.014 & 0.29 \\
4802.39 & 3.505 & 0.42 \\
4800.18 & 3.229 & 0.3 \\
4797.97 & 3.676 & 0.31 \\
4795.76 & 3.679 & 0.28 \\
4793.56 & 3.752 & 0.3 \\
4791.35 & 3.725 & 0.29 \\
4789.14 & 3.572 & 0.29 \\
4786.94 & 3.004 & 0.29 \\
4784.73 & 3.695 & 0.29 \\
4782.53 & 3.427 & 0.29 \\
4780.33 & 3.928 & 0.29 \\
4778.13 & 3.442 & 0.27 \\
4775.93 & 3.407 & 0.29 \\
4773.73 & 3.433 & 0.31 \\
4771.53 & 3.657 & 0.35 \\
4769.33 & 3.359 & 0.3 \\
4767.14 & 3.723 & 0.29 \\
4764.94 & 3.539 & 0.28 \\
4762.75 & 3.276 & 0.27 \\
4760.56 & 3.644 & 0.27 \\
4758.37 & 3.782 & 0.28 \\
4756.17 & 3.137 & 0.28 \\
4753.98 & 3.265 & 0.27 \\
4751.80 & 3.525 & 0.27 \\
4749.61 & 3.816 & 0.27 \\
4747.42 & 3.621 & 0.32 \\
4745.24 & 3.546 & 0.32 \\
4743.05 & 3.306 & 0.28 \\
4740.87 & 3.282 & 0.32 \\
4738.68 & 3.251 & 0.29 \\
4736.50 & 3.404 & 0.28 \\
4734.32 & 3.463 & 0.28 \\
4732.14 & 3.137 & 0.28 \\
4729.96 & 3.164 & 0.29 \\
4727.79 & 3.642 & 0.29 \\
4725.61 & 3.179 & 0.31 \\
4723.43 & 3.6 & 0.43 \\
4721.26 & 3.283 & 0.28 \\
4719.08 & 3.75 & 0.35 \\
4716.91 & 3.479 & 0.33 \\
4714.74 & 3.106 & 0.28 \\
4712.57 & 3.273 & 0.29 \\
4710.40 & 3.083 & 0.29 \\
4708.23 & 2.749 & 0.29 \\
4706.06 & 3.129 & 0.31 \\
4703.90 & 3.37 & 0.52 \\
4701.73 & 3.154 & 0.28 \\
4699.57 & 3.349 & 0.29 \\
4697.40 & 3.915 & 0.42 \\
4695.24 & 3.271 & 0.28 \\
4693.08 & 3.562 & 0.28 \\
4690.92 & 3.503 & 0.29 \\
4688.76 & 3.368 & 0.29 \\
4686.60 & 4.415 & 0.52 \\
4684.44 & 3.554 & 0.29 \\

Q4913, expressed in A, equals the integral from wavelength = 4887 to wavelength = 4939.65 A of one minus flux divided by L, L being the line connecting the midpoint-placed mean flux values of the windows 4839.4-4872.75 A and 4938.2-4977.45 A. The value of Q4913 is 4.9 A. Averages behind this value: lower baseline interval 3.43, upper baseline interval 4.01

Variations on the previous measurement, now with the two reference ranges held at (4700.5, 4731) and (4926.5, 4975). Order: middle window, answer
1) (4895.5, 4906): 0.4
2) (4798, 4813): 1.2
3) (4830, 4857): 2.0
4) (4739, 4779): -0.9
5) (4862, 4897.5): 4.5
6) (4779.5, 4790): -0.1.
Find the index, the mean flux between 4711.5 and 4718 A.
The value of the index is 3.29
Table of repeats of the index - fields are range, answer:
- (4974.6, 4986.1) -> 3.55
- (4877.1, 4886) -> 3.24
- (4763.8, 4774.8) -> 3.54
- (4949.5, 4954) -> 3.7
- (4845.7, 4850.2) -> 3.37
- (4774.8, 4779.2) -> 3.42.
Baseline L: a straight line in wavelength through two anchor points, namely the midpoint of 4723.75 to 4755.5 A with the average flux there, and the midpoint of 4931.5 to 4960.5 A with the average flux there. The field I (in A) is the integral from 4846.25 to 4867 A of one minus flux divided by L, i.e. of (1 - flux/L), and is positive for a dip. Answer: 1.2 A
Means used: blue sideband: 3.4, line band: 3.6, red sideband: 4.13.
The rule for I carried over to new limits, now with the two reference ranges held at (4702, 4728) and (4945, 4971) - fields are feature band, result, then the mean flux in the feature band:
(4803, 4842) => 3.36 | 3.4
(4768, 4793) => 0.22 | 3.52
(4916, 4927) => 2.78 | 3.08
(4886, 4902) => 2.16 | 3.47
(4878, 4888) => 1.90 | 3.22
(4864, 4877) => 2.87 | 3.05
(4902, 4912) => 1.66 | 3.39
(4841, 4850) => 1.39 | 3.23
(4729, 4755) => -0.02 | 3.4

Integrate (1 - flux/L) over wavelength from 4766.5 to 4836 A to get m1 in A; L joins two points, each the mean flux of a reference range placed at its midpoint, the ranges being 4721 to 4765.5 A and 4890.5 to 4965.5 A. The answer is 1.14 A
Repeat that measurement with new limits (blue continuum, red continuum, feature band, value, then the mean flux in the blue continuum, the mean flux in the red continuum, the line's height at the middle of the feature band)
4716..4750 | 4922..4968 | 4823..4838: 1.2 A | 3.42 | 3.97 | 3.68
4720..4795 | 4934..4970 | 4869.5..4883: 2.7 A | 3.47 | 4.09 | 3.85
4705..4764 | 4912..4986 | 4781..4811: 0.4 A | 3.37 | 3.72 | 3.47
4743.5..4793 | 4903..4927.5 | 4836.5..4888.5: -0.5 A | 3.52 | 3.21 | 3.32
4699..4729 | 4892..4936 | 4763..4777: -0.8 A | 3.3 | 3.39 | 3.32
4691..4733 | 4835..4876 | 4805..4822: -0.1 A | 3.33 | 3.41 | 3.39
